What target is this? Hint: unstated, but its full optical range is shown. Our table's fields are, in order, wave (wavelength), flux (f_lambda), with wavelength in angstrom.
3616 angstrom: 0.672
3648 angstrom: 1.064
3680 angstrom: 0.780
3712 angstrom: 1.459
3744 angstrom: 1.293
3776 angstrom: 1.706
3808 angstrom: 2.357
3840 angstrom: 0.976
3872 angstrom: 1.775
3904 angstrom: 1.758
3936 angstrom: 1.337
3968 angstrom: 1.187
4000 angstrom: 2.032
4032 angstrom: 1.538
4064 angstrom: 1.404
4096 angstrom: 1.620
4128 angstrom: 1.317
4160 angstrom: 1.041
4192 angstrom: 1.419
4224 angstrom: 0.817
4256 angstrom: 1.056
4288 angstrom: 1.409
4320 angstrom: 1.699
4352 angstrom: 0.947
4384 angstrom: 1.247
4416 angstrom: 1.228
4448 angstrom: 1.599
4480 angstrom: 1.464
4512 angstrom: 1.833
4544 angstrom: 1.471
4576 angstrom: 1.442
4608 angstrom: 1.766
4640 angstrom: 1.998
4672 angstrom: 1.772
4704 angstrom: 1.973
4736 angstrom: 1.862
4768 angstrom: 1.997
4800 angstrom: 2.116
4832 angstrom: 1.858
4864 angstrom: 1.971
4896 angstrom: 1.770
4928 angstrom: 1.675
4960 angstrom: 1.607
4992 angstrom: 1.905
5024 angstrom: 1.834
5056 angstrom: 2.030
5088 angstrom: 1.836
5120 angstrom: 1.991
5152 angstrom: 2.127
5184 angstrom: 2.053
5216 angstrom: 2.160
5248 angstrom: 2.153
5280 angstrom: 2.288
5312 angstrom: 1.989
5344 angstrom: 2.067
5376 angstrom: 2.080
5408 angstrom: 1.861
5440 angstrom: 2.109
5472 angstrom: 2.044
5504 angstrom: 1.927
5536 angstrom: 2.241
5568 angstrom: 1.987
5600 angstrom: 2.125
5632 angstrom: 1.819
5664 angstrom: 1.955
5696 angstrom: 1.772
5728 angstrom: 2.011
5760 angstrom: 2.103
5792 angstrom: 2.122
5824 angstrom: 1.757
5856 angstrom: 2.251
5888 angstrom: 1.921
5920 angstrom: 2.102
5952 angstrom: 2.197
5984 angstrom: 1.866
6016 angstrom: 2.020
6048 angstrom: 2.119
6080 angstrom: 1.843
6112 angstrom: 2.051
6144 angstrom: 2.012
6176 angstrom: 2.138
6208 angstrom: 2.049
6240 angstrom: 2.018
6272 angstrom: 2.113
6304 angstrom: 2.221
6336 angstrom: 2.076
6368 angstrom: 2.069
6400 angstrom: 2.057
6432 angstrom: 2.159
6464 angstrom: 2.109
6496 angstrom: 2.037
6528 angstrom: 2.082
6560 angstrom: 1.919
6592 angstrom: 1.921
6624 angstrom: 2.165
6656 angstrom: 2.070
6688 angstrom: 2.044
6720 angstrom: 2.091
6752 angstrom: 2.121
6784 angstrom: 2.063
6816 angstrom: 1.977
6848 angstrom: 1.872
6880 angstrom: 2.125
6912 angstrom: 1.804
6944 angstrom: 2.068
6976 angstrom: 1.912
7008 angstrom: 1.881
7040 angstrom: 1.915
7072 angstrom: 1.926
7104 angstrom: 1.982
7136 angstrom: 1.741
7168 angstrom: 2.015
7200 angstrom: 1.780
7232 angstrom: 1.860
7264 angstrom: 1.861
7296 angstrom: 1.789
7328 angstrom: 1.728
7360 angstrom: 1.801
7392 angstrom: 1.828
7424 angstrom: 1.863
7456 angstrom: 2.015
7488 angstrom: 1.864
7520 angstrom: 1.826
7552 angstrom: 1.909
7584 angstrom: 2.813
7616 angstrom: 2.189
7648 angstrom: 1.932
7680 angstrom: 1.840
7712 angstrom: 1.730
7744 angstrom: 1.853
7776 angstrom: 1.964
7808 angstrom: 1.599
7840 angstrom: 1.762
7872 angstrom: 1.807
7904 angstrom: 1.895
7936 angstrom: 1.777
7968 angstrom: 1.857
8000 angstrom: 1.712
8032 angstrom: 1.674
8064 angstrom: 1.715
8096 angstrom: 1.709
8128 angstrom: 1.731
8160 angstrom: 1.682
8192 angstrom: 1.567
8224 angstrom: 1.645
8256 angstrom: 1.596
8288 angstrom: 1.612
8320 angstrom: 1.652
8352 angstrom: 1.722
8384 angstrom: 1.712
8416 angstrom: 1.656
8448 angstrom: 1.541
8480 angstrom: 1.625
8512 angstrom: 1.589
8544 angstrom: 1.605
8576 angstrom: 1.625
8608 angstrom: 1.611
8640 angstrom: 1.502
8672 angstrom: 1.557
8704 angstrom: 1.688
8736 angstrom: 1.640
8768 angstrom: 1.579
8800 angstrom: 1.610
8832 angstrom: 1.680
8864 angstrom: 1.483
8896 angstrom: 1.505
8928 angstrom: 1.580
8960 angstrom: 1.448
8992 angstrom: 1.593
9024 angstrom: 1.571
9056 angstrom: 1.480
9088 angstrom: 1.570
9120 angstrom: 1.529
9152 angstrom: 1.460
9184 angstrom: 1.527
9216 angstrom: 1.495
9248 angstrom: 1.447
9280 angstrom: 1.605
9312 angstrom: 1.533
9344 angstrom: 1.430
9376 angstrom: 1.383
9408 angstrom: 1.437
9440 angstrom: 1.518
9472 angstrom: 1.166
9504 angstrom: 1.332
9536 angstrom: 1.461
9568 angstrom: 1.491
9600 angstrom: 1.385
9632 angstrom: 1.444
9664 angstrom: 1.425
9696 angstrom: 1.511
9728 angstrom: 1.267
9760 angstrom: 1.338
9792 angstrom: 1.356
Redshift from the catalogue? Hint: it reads 0.15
